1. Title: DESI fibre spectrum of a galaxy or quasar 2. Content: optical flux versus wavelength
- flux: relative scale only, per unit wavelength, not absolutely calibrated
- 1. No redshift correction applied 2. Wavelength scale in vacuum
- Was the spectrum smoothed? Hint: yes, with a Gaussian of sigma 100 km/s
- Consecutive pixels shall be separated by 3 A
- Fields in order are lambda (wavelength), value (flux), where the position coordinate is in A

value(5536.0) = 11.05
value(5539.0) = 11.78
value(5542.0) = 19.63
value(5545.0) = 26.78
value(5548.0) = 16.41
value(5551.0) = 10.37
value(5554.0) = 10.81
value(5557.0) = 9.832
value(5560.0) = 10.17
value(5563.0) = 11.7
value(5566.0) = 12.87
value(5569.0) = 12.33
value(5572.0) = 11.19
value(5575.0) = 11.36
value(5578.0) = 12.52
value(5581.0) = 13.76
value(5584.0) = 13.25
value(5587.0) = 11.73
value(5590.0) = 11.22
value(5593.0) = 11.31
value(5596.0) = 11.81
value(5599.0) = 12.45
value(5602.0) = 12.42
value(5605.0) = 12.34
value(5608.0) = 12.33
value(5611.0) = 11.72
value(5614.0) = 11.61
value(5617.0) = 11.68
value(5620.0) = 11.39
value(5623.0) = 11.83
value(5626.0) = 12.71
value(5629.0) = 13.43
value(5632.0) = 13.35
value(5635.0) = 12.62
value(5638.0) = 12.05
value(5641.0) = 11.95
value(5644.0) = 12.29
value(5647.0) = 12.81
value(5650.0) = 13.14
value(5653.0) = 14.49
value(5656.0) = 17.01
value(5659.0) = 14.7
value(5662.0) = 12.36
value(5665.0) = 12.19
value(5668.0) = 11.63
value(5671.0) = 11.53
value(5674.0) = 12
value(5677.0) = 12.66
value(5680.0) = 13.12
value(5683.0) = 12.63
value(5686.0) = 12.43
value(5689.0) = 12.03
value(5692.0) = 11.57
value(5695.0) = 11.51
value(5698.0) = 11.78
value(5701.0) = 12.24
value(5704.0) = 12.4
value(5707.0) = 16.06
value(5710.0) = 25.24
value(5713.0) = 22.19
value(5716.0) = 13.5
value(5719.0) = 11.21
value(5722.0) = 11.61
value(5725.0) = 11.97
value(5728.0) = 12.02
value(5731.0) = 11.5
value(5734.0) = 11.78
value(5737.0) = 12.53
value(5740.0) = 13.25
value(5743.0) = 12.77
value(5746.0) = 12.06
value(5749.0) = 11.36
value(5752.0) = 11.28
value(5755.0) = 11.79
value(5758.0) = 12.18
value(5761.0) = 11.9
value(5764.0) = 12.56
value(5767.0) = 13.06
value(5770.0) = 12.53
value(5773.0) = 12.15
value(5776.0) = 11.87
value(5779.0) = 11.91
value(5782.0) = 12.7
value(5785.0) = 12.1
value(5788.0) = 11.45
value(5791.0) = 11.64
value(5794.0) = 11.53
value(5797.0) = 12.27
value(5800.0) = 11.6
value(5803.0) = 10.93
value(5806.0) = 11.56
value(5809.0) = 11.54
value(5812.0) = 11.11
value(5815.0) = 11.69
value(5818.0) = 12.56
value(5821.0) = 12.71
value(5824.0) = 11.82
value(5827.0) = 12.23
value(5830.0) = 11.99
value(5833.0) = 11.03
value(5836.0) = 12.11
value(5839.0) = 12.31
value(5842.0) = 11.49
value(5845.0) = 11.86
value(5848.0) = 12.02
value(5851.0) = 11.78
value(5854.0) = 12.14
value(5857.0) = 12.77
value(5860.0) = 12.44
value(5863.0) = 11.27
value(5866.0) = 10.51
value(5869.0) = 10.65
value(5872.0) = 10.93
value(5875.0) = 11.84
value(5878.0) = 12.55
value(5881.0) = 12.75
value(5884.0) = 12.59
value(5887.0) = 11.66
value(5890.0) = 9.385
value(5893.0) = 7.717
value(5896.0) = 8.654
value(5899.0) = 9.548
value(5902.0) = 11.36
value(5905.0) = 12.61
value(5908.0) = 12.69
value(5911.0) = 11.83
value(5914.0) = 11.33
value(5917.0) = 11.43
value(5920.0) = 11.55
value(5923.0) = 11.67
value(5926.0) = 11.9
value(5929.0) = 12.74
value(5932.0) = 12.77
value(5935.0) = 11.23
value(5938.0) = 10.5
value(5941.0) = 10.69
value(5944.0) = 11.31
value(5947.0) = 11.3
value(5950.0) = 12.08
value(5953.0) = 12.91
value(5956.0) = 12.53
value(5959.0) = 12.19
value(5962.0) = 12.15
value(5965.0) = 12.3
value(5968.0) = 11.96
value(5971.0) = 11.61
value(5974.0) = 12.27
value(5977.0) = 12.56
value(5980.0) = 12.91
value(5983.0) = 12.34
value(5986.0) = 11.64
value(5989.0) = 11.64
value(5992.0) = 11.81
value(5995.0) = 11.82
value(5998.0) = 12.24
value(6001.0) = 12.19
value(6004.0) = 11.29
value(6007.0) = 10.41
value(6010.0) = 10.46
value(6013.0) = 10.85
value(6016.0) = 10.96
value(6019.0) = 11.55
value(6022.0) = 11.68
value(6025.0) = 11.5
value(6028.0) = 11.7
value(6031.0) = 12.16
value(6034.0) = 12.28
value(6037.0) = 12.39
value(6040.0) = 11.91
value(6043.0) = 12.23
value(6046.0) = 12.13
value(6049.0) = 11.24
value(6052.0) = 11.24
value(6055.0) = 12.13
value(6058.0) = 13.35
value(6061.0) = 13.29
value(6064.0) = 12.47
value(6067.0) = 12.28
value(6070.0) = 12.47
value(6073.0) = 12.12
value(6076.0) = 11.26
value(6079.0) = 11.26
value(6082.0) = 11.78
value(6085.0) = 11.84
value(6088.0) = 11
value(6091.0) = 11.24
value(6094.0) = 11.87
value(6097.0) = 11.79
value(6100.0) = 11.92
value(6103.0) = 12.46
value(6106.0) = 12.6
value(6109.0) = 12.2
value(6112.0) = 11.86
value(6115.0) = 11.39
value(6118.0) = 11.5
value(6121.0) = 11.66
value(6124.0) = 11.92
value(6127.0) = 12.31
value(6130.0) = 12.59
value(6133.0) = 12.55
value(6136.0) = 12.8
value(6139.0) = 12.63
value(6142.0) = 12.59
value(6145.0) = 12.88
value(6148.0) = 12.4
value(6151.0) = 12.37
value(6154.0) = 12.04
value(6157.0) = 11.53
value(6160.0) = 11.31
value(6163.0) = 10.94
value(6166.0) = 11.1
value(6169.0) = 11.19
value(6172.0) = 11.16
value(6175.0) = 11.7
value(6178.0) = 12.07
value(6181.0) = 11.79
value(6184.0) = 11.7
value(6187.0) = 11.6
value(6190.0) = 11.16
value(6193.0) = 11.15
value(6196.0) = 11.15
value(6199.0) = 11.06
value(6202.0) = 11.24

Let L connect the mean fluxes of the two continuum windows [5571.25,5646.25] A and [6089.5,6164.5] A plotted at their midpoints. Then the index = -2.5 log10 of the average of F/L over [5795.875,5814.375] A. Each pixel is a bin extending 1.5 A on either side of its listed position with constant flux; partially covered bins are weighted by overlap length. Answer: 0.06 mag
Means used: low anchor 12.2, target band 11.5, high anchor 12.1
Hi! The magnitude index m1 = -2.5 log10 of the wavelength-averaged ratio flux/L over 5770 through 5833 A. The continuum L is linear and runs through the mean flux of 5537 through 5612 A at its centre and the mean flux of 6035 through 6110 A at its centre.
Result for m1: 0.06 mag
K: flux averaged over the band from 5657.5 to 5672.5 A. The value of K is 12.5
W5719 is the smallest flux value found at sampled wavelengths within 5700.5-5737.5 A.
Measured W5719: 11.21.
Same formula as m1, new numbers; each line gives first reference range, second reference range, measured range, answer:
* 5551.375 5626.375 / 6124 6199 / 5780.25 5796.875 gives -0.008 mag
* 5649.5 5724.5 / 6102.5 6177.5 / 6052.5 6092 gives 0.018 mag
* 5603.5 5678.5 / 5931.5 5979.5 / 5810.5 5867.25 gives 0.025 mag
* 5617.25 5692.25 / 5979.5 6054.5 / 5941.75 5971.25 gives -0.014 mag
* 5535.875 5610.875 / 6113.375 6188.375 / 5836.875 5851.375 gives 0.045 mag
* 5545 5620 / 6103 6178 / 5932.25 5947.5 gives 0.089 mag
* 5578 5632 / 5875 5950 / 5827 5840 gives -0.029 mag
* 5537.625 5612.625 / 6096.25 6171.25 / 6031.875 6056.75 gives 0.017 mag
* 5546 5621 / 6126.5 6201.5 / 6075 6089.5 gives 0.039 mag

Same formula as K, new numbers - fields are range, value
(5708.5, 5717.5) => 20.3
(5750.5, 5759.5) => 11.8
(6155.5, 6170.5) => 11.2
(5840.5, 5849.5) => 11.8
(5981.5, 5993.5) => 11.9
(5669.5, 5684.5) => 12.4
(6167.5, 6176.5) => 11.4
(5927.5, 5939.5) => 11.8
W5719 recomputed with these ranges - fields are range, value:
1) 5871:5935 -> 7.717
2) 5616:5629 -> 11.39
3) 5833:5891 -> 9.385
